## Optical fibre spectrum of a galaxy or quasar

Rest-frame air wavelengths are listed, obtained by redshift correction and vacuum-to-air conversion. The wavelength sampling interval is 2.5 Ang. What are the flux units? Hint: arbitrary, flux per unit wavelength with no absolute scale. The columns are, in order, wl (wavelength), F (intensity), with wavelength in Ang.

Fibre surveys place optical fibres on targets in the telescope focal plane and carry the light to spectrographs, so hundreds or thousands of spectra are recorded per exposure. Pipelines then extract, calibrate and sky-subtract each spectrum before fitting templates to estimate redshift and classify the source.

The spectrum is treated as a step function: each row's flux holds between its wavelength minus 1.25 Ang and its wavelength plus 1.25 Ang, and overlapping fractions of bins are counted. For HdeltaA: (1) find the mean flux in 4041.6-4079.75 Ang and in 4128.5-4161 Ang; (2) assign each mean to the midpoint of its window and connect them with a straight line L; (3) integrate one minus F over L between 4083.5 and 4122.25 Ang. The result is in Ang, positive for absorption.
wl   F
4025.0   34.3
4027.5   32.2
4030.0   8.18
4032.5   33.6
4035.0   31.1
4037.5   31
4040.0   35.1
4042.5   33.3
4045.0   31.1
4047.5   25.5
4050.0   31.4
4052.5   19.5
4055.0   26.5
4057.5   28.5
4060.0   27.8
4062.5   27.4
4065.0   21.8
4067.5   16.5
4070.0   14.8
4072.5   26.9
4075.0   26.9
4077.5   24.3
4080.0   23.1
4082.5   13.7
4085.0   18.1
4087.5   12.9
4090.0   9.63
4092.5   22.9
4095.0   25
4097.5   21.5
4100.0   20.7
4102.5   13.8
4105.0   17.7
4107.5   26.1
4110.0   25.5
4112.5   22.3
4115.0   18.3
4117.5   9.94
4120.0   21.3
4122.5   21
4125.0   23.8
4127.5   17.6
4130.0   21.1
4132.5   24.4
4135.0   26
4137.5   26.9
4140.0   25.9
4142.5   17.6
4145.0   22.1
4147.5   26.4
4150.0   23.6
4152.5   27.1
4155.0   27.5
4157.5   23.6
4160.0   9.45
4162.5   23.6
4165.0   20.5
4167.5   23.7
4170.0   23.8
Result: 8.3 Ang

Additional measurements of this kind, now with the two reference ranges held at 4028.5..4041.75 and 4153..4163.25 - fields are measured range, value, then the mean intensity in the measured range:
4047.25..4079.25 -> 2.62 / 24.4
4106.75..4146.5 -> 2.08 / 21.8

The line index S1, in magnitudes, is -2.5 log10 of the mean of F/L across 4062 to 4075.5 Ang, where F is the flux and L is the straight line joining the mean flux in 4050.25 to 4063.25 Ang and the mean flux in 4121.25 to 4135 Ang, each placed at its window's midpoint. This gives 0.17 mag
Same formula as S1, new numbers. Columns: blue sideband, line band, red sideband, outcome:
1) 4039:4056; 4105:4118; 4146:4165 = 0.216 mag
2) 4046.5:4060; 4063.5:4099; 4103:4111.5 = 0.214 mag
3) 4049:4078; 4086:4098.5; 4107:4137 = 0.241 mag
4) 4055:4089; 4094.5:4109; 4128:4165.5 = 0.082 mag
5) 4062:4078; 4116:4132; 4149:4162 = 0.155 mag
